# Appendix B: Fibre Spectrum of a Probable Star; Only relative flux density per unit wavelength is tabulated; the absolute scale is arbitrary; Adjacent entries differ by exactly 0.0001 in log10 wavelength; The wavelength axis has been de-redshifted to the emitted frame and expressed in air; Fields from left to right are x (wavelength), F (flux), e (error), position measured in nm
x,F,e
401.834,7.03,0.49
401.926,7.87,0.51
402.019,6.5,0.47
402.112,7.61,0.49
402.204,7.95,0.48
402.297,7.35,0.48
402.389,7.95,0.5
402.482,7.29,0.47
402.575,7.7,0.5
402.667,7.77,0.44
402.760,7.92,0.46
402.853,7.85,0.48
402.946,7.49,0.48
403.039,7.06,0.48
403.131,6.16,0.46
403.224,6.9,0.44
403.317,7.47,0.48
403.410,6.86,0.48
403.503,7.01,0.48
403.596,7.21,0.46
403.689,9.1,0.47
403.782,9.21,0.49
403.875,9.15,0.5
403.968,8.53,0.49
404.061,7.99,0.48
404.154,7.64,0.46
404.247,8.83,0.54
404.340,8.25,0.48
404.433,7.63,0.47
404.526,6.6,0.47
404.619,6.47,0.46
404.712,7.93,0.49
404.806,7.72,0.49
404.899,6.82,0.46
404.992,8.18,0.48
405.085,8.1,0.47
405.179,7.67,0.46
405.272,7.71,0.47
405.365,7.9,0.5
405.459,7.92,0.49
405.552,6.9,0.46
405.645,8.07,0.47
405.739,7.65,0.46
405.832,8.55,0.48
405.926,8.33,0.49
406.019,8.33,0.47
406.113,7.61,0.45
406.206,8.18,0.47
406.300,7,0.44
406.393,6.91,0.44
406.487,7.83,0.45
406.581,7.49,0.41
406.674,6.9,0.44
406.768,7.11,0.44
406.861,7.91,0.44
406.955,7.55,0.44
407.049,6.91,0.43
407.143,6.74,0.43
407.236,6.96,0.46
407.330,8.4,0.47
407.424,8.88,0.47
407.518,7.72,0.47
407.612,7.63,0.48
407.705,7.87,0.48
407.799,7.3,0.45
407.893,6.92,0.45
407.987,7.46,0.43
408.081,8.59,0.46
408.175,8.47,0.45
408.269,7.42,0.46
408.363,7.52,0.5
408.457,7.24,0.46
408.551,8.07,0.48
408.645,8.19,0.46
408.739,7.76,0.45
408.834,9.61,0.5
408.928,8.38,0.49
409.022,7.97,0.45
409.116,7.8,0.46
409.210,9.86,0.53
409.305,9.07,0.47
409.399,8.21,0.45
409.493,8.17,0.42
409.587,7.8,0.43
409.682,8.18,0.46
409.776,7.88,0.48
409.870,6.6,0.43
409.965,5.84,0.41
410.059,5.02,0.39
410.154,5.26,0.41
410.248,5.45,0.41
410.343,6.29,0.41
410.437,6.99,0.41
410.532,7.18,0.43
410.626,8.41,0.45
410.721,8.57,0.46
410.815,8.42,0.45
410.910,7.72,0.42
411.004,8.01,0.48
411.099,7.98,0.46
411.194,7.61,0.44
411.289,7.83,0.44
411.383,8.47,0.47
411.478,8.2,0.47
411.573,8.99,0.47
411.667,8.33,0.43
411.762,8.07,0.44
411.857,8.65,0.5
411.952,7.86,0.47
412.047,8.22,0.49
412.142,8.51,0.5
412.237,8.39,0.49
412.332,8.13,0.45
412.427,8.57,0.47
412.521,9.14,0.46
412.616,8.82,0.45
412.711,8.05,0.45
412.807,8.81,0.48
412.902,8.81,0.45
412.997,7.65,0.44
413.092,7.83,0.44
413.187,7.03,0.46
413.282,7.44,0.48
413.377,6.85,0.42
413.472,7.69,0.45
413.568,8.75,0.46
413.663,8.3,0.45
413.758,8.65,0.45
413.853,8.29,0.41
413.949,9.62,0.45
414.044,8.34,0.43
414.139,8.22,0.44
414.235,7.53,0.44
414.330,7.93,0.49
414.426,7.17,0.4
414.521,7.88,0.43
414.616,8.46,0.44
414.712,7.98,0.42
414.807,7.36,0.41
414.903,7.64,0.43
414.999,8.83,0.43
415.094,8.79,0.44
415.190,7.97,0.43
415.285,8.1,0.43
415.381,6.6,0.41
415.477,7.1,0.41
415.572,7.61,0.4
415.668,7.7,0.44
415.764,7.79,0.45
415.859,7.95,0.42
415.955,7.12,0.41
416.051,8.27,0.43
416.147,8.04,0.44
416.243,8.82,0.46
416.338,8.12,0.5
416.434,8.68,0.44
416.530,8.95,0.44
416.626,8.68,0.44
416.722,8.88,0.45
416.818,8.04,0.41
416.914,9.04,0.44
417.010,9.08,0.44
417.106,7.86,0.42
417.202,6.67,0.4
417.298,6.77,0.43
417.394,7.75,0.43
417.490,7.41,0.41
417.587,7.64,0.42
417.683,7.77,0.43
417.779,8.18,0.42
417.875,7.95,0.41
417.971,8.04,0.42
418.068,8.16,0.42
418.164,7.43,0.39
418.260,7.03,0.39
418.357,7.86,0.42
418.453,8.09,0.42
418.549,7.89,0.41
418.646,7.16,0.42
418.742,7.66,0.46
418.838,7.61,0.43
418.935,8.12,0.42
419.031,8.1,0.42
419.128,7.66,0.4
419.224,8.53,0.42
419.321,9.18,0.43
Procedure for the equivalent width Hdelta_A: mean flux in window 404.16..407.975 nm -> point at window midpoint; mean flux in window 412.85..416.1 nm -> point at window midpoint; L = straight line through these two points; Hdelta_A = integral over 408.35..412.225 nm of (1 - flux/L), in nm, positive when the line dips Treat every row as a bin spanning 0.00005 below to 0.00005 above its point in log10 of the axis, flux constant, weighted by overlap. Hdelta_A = -0.02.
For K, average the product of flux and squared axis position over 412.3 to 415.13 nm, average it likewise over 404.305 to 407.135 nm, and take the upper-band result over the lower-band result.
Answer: 1.1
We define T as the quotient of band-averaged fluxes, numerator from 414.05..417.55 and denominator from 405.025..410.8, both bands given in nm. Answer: 1.0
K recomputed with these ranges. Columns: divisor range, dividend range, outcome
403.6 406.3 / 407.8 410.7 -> 0.98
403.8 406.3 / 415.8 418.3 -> 1.08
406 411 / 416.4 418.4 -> 1.09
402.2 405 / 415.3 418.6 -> 1.10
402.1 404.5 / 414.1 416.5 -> 1.08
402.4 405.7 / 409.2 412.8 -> 1.06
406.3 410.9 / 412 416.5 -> 1.09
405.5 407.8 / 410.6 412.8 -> 1.11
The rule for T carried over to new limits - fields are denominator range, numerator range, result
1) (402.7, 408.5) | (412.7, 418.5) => 1.04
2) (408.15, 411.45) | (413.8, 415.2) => 1.06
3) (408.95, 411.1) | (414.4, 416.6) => 1.06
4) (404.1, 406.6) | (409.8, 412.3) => 0.98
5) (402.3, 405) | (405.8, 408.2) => 1.00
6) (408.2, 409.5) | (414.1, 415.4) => 0.96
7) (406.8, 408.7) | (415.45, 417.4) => 1.05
